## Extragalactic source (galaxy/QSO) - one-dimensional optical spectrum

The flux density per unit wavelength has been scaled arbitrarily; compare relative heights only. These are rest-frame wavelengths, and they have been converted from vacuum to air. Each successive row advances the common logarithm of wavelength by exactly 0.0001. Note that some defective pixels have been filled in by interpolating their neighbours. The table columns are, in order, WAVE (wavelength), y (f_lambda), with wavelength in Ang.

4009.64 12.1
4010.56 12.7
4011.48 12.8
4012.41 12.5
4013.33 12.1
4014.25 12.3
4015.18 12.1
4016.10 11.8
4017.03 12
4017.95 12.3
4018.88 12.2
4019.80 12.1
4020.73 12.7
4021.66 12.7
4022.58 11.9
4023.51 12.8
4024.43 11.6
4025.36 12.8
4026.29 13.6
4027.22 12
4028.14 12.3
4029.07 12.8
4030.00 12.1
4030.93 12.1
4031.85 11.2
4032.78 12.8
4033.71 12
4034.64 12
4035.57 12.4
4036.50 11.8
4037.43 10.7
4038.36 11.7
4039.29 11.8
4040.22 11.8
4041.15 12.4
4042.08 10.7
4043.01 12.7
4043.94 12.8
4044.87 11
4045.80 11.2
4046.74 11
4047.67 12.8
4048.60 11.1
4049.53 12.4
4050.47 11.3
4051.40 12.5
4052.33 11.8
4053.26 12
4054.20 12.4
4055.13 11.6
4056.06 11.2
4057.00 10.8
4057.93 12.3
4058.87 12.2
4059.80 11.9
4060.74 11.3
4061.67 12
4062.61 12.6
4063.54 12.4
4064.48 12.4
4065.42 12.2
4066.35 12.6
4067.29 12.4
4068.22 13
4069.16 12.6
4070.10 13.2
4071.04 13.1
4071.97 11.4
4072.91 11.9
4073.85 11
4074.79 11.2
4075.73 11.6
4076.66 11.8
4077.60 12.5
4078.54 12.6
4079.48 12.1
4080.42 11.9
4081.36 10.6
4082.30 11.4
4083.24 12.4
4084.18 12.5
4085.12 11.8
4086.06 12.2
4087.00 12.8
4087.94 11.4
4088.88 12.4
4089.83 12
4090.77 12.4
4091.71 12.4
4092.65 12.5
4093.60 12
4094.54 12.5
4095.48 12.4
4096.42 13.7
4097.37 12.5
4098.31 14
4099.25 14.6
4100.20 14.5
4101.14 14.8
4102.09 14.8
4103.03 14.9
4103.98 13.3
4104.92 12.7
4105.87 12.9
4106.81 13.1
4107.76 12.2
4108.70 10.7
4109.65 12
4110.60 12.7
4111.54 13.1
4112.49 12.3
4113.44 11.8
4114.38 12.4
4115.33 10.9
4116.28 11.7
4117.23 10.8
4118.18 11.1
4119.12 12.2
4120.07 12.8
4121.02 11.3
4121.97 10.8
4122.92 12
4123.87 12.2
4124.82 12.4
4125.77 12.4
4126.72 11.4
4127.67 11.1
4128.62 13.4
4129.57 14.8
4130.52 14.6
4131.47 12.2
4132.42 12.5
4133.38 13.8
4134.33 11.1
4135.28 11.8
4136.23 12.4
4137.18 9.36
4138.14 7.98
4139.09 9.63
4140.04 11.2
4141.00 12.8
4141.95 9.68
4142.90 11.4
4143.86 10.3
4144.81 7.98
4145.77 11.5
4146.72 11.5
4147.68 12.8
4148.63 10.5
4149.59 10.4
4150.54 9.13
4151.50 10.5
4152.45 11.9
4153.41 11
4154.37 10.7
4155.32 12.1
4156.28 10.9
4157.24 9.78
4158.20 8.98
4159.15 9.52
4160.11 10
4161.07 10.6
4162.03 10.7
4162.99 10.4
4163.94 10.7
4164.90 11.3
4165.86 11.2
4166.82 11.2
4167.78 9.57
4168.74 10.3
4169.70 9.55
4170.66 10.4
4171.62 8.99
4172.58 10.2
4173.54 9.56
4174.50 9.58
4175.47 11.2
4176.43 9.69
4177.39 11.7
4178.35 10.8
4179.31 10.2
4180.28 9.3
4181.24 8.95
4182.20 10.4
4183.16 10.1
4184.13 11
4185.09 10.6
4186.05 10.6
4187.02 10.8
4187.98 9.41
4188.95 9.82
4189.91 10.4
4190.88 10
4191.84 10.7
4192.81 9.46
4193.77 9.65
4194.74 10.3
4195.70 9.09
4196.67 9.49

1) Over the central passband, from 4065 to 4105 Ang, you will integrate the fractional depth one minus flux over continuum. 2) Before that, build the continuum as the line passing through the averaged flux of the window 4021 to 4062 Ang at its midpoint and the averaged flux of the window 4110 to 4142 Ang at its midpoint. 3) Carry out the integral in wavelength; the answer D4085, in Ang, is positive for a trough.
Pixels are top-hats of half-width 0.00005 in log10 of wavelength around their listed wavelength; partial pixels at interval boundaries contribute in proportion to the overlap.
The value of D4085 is -2.2 Ang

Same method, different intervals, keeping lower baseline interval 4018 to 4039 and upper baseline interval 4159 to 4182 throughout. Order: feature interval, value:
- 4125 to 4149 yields -1.9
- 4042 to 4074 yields -0.6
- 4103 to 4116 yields -1.6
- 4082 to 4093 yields -0.8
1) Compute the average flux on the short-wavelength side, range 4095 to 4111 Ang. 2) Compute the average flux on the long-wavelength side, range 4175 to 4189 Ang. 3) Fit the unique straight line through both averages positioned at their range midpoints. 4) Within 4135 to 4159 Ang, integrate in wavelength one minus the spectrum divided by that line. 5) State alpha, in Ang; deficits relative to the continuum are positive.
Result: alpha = 2.1 Ang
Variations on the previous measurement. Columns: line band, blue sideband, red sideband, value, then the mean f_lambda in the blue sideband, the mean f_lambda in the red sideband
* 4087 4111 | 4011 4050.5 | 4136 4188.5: -3.7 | 12.1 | 10.4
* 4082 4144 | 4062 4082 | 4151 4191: -4.7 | 12.1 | 10.3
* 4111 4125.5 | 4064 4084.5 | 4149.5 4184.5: -0.8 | 12.1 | 10.3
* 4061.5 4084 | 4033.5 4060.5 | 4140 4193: -1.2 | 11.8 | 10.4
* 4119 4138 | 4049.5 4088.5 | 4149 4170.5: -2.0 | 12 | 10.5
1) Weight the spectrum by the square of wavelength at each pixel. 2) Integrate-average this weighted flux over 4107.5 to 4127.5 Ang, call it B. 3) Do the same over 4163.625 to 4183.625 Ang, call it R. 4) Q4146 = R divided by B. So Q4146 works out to 0.9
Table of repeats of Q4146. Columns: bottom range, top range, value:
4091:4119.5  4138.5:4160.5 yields 0.85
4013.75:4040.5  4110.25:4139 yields 1.03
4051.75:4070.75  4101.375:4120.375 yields 1.05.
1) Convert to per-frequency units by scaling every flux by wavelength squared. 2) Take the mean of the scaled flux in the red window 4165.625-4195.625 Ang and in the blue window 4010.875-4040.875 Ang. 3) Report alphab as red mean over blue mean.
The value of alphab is 0.90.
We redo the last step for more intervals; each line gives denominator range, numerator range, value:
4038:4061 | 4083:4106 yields 1.13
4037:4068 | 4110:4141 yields 1.04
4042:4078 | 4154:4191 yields 0.91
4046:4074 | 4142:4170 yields 0.92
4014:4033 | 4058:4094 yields 1.01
